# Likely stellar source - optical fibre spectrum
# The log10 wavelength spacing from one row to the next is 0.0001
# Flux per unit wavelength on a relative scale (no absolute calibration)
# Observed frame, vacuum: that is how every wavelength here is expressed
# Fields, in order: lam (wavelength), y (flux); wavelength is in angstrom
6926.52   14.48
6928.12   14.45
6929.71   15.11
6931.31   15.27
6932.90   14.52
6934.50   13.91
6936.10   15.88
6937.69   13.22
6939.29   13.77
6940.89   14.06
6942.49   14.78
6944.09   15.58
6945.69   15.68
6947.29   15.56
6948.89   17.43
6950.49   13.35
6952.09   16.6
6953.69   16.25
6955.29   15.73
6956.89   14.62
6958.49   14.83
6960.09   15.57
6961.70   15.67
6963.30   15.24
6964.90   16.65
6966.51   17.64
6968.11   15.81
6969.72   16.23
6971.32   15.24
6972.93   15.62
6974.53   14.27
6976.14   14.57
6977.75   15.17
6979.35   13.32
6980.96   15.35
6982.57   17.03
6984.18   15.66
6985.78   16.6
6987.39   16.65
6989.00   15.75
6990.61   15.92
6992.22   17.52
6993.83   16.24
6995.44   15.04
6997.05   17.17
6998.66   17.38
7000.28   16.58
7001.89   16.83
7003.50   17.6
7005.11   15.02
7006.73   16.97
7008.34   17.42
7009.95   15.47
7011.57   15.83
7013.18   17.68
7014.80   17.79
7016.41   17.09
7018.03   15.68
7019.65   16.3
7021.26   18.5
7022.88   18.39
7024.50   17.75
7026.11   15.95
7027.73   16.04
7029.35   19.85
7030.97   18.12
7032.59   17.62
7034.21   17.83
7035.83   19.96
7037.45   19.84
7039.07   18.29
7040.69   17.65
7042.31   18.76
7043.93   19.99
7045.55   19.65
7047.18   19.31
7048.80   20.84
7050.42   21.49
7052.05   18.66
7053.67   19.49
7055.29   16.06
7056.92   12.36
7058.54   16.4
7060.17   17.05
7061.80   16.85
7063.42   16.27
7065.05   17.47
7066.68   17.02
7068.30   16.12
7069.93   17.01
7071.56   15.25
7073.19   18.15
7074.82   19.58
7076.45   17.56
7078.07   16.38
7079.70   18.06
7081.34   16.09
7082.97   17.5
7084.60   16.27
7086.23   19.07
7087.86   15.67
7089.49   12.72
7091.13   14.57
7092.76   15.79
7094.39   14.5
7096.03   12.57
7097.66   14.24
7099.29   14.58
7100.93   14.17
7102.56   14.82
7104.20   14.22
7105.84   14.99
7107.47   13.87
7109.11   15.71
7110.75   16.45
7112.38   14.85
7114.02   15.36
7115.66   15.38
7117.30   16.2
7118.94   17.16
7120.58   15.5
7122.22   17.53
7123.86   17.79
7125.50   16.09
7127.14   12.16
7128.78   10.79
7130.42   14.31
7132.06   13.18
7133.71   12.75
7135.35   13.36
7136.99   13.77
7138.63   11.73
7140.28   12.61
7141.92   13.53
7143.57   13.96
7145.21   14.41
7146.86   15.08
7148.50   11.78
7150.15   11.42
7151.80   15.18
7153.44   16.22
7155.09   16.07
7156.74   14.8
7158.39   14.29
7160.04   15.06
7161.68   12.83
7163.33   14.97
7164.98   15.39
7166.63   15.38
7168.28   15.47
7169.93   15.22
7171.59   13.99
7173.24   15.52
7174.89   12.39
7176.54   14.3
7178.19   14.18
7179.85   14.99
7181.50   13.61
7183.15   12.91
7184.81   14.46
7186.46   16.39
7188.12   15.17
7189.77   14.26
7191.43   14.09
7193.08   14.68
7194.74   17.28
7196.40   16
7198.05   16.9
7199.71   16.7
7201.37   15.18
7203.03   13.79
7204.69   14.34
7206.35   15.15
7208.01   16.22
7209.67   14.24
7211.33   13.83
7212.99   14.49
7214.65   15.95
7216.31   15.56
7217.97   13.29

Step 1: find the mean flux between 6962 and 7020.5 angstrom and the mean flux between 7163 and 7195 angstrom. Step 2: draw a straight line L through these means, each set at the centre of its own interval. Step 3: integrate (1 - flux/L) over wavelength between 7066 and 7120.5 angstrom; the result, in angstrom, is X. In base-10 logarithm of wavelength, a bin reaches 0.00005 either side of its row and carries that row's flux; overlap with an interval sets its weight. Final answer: -1.5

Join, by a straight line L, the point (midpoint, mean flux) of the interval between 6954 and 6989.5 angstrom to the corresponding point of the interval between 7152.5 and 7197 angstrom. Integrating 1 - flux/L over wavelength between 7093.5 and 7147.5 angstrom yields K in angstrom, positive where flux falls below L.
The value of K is 2.0 angstrom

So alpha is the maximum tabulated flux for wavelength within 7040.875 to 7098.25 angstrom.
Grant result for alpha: 21.49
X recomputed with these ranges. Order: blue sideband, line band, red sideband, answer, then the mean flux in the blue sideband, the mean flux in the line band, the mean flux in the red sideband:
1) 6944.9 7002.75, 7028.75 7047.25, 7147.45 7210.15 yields -4.01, 15.9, 18.9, 14.8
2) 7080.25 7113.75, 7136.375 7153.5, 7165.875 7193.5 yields 1.51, 15.2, 13.5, 14.5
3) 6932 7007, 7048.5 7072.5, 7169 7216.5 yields -2.83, 15.7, 17.1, 14.9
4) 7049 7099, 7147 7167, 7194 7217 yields 1.74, 16.6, 14.5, 15.4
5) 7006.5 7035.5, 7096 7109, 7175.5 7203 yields 1.46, 17.3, 14.4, 15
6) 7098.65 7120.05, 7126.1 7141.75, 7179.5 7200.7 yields 2.46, 15.2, 12.8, 15.2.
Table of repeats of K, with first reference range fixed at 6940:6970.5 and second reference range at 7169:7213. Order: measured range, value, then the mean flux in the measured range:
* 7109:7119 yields -0.5 angstrom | 15.8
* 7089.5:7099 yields 0.6 angstrom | 14.2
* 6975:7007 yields -1.2 angstrom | 16.1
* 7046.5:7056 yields -2.5 angstrom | 19.4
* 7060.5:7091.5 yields -3.1 angstrom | 16.7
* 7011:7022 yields -1.1 angstrom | 17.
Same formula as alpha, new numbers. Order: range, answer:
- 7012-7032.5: 19.85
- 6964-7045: 19.99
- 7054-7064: 17.05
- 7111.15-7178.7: 17.79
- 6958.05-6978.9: 17.64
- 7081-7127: 19.07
